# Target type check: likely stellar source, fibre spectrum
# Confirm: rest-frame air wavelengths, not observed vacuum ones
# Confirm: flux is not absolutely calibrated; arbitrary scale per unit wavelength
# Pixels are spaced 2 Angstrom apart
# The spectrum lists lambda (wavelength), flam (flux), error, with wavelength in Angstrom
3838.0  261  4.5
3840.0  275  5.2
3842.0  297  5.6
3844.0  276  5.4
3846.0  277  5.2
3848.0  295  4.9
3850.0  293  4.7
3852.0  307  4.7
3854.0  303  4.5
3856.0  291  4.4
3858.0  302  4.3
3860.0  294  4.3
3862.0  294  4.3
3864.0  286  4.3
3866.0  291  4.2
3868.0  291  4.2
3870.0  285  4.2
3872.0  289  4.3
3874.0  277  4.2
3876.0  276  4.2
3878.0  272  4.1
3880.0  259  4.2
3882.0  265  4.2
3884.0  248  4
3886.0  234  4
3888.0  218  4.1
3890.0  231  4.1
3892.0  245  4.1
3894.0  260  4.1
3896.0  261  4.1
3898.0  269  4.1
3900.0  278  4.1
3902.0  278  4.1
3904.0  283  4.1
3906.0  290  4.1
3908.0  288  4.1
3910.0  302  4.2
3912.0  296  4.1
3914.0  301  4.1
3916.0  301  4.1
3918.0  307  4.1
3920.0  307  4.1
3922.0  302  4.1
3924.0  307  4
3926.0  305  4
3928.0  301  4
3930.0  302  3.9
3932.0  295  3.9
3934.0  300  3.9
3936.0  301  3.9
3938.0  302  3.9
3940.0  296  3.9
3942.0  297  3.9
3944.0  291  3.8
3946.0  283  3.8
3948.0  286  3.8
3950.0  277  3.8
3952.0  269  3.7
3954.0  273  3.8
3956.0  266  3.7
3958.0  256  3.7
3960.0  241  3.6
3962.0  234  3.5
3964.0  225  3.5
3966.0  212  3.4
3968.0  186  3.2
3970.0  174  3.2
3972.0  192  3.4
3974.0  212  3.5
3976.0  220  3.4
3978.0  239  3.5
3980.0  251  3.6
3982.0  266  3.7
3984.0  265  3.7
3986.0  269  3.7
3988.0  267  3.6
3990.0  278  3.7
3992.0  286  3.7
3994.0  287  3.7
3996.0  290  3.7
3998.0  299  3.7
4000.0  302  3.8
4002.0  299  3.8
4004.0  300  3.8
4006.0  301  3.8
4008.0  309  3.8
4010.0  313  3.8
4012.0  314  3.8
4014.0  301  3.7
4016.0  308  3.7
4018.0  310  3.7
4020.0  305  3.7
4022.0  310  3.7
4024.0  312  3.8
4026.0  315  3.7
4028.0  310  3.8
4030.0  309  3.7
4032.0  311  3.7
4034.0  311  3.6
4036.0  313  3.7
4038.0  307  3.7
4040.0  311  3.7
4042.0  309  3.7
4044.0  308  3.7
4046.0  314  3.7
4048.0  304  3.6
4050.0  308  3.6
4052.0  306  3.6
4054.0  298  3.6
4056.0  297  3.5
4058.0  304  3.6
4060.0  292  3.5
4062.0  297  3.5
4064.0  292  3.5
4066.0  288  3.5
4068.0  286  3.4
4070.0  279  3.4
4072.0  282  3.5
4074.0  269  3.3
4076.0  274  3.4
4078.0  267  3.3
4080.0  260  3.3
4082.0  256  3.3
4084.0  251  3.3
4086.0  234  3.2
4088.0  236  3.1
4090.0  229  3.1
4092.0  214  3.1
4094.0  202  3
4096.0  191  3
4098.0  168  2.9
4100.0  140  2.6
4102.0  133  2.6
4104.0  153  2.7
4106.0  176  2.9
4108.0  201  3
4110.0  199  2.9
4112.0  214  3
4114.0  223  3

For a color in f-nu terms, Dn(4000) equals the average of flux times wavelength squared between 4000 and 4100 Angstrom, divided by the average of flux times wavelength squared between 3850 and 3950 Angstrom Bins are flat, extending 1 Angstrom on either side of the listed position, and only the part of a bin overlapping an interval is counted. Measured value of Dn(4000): 1.1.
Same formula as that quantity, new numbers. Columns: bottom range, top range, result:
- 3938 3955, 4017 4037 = 1.13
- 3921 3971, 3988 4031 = 1.15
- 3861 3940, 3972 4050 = 1.09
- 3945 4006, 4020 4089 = 1.18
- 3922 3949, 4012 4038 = 1.09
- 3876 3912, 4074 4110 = 0.88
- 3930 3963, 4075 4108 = 0.81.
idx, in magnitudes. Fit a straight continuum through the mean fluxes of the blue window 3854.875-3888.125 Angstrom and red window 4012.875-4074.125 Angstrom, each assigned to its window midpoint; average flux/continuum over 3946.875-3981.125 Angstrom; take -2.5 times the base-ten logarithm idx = 0.22 mag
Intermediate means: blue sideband 276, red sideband 303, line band 236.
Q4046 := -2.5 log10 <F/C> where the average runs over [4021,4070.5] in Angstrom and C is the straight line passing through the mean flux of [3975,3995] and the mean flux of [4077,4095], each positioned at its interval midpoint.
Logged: -0.22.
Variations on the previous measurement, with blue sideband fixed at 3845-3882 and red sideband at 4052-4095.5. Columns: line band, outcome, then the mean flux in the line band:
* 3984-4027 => -0.093 mag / 298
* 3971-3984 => 0.186 mag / 233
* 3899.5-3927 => -0.052 mag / 296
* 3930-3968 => 0.032 mag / 271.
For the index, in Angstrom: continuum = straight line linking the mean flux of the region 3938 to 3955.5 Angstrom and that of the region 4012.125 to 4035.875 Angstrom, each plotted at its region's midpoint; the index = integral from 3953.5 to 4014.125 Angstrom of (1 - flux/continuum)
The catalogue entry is 7.3 Angstrom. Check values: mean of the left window 285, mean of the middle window 262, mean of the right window 310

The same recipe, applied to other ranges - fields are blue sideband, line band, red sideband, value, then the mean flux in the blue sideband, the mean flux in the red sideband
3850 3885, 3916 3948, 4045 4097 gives -2.22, 284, 270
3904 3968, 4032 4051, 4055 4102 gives -3.75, 283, 250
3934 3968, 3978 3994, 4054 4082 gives 0.25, 268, 283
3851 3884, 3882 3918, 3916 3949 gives 2.68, 285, 299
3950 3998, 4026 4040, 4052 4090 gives -2.44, 248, 275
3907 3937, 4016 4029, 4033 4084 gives -0.68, 301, 292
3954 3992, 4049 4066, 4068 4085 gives -2.31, 239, 268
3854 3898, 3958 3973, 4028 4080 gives 3.78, 271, 297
